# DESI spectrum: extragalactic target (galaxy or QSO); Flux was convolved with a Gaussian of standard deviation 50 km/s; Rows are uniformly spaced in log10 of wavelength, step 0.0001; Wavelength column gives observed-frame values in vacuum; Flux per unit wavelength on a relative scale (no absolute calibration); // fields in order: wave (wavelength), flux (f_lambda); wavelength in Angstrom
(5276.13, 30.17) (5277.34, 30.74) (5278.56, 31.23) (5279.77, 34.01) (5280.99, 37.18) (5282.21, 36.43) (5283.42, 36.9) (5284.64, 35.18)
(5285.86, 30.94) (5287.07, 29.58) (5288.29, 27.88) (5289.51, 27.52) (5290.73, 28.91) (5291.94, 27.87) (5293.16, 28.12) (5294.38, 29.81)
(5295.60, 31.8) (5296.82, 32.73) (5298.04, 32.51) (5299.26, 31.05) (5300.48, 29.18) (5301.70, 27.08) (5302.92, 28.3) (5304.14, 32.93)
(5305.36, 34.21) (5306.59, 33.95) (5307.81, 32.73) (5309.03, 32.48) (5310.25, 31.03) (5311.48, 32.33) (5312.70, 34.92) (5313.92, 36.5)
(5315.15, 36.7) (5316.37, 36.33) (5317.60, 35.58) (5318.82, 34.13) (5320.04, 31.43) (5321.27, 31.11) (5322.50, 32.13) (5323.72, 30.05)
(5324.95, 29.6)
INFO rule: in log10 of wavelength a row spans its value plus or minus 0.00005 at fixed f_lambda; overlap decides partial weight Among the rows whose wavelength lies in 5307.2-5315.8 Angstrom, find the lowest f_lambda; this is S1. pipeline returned 31.03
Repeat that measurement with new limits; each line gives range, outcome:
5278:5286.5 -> 30.94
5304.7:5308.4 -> 32.73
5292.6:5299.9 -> 28.12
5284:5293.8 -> 27.52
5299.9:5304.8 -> 27.08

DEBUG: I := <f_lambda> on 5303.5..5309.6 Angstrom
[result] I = 33.2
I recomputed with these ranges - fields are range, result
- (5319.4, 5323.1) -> 31.5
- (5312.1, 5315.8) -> 36.1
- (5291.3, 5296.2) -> 29.4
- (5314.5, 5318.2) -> 36.1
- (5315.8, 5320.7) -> 34.3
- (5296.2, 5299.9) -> 32.1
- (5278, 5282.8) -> 34.7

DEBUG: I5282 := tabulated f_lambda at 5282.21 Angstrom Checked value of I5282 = 36.43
